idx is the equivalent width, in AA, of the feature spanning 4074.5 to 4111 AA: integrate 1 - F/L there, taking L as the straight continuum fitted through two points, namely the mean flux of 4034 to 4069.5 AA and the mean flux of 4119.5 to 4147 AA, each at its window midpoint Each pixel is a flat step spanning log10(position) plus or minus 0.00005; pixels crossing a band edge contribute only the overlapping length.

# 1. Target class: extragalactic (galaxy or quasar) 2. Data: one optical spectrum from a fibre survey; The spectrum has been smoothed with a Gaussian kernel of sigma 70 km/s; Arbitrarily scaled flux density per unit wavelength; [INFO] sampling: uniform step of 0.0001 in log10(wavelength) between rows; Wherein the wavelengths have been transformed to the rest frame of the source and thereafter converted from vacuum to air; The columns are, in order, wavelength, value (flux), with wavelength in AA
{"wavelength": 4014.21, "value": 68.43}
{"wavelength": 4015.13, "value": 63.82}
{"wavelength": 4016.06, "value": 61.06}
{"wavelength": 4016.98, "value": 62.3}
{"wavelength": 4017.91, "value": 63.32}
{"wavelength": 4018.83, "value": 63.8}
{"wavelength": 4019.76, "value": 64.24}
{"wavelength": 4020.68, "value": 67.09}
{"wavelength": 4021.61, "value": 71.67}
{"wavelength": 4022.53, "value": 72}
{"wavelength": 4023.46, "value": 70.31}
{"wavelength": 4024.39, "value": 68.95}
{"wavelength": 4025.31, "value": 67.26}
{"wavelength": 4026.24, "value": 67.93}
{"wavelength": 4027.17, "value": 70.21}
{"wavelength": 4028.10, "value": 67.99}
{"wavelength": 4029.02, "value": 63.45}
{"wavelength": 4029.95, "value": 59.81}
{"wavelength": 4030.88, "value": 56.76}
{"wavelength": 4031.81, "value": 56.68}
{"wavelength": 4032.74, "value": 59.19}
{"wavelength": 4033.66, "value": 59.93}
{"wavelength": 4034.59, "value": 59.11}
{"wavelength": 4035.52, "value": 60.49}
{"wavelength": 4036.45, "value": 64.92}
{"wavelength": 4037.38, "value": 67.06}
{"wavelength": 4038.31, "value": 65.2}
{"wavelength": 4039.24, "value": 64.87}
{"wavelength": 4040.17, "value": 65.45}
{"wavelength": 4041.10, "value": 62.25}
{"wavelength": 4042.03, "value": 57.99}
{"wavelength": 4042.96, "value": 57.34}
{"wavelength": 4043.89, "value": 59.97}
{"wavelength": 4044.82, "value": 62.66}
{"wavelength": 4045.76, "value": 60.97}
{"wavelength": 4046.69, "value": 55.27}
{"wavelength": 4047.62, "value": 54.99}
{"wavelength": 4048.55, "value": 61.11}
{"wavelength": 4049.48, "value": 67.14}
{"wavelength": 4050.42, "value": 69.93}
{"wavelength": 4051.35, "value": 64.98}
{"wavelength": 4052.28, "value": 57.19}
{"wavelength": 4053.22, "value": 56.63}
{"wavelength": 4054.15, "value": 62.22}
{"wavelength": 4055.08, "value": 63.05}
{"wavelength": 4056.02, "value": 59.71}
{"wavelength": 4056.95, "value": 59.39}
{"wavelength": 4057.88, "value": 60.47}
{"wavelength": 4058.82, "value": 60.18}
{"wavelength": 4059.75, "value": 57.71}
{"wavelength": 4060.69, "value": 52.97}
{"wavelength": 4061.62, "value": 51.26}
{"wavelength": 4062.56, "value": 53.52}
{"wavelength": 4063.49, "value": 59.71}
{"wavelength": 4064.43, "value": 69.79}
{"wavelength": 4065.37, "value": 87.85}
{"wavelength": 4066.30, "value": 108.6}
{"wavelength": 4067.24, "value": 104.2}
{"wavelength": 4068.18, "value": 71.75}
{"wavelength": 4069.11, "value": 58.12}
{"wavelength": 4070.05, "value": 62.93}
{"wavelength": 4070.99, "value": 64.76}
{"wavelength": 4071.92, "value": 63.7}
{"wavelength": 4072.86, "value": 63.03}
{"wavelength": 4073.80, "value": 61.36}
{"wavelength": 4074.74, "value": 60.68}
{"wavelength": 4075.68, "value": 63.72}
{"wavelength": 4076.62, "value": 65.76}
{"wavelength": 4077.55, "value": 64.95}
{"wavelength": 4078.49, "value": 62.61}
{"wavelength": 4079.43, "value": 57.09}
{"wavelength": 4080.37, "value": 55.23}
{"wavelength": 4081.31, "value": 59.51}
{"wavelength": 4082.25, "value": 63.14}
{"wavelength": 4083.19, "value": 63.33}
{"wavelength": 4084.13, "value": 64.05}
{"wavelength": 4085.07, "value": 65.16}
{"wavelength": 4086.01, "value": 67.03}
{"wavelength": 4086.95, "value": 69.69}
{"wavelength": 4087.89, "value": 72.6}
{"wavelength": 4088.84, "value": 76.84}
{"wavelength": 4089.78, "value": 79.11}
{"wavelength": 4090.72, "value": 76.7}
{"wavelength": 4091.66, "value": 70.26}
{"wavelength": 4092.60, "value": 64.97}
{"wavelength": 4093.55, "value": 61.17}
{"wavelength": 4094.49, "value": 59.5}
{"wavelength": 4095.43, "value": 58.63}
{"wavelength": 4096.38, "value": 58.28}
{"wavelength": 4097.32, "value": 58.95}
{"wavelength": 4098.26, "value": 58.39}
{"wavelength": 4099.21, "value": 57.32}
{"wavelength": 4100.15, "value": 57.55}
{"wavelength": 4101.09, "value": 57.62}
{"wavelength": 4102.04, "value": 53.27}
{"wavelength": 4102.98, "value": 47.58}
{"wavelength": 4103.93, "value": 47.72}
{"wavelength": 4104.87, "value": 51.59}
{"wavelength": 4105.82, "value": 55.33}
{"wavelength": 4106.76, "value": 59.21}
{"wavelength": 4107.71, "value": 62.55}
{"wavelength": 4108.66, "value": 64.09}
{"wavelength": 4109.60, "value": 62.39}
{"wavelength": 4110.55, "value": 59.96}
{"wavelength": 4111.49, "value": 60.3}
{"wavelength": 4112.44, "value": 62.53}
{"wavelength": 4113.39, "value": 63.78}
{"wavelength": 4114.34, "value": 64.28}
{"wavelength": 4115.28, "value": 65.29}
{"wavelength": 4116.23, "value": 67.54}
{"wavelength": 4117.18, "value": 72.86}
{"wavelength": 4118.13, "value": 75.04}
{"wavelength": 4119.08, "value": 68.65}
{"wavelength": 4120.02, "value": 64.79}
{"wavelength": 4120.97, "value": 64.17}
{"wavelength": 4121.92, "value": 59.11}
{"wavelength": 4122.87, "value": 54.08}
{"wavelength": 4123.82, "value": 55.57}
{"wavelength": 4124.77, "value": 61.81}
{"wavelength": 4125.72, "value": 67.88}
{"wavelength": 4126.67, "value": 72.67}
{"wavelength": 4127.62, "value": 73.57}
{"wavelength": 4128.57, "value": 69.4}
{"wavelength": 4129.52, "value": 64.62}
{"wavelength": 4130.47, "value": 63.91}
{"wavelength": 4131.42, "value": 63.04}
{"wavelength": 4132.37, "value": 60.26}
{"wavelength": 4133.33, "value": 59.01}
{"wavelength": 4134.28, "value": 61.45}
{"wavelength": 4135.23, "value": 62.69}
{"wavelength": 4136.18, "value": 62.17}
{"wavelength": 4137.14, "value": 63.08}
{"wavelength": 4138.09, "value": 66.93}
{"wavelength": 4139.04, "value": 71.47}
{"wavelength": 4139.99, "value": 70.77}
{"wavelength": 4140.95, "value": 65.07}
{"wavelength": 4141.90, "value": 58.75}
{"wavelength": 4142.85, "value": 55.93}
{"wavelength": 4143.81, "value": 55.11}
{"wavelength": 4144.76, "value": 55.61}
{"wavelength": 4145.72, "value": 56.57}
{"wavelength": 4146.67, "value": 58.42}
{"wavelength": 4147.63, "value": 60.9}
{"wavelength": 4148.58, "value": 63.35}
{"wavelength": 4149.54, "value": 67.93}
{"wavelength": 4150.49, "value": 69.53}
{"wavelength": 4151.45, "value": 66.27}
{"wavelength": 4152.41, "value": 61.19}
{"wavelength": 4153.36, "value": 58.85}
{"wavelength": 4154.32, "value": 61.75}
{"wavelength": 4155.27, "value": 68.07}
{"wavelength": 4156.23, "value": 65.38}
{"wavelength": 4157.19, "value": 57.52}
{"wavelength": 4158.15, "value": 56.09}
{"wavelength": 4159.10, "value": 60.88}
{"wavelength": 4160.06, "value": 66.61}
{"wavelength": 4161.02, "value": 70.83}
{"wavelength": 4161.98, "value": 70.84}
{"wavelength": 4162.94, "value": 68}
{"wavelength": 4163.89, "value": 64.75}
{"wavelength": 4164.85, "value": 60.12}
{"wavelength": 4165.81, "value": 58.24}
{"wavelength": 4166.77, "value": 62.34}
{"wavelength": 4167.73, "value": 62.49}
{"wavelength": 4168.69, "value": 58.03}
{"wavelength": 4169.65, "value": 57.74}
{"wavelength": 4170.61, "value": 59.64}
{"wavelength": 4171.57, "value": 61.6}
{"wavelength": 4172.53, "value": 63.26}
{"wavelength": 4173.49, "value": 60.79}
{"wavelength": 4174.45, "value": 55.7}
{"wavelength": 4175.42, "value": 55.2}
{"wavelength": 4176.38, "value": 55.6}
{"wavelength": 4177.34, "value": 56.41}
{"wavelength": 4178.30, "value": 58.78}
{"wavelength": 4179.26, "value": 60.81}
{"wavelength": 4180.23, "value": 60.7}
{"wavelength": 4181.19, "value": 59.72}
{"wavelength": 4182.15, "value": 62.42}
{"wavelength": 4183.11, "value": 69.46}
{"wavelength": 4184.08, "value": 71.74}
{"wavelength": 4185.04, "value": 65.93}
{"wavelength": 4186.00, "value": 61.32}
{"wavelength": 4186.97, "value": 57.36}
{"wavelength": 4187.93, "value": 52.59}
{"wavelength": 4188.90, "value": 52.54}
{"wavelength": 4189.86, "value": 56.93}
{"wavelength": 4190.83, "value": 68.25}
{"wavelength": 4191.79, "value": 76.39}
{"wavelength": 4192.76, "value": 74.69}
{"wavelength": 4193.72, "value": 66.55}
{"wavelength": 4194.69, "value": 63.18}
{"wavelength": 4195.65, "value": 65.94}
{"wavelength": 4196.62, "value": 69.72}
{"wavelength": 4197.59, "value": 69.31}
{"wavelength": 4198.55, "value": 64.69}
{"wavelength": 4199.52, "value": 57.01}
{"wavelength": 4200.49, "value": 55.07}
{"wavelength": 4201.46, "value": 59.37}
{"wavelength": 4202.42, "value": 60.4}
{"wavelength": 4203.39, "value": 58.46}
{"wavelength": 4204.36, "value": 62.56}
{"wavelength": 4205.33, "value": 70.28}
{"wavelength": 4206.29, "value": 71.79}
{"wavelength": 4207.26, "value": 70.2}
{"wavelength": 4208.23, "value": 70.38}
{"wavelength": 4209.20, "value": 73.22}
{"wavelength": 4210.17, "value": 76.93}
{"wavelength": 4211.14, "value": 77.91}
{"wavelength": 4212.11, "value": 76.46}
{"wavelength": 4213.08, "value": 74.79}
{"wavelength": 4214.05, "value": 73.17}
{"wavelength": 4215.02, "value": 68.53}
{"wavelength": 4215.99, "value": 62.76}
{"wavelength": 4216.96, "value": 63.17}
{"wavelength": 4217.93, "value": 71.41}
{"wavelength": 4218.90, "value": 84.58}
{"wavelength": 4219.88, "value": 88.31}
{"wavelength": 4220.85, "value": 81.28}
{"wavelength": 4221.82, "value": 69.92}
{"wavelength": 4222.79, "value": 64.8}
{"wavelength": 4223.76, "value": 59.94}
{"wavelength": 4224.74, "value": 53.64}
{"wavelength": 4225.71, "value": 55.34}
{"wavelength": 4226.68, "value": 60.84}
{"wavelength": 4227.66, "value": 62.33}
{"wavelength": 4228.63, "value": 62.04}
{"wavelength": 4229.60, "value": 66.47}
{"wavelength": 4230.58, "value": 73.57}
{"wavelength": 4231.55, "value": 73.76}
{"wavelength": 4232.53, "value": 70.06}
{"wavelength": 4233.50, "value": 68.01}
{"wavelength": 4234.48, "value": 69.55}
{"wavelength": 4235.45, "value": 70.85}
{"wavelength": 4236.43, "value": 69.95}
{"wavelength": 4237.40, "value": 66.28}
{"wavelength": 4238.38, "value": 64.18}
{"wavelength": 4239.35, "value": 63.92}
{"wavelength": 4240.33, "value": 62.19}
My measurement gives 0.9 AA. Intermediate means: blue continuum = 64.1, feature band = 61.9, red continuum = 62.7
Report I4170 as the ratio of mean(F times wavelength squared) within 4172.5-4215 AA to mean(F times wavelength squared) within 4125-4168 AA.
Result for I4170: 1.04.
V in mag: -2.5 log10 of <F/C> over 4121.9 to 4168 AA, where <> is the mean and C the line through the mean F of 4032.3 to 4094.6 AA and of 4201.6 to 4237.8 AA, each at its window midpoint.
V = 0.061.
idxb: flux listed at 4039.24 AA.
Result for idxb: 64.87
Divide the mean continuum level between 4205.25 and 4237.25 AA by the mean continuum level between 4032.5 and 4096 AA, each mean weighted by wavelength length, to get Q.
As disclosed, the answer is 1.1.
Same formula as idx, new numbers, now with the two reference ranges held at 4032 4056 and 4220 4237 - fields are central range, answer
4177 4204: 1.31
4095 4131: 1.11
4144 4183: 2.17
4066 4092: -2.32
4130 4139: 0.18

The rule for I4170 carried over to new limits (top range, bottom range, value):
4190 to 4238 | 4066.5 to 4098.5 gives 1.10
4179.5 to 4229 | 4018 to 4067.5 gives 1.12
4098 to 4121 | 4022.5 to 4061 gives 1.01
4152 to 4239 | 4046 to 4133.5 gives 1.08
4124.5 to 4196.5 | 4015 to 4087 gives 1.04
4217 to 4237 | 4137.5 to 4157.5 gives 1.14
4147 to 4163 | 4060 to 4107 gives 1.04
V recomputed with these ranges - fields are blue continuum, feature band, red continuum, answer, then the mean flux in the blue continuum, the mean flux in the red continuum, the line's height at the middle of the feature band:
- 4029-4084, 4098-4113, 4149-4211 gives 0.106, 63.1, 63.5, 63.3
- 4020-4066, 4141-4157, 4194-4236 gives 0.077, 62.9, 67.9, 66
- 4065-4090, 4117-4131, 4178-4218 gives 0.029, 68.6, 65.8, 67.5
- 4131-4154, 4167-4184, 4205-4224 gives 0.117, 62.2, 72.7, 67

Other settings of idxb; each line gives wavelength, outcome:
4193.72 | 66.55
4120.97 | 64.17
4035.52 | 60.49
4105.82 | 55.33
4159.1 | 60.88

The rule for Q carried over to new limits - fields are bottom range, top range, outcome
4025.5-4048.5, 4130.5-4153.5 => 1.01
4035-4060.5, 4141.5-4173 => 1.01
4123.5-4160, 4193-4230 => 1.07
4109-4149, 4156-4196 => 0.98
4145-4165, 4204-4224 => 1.14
